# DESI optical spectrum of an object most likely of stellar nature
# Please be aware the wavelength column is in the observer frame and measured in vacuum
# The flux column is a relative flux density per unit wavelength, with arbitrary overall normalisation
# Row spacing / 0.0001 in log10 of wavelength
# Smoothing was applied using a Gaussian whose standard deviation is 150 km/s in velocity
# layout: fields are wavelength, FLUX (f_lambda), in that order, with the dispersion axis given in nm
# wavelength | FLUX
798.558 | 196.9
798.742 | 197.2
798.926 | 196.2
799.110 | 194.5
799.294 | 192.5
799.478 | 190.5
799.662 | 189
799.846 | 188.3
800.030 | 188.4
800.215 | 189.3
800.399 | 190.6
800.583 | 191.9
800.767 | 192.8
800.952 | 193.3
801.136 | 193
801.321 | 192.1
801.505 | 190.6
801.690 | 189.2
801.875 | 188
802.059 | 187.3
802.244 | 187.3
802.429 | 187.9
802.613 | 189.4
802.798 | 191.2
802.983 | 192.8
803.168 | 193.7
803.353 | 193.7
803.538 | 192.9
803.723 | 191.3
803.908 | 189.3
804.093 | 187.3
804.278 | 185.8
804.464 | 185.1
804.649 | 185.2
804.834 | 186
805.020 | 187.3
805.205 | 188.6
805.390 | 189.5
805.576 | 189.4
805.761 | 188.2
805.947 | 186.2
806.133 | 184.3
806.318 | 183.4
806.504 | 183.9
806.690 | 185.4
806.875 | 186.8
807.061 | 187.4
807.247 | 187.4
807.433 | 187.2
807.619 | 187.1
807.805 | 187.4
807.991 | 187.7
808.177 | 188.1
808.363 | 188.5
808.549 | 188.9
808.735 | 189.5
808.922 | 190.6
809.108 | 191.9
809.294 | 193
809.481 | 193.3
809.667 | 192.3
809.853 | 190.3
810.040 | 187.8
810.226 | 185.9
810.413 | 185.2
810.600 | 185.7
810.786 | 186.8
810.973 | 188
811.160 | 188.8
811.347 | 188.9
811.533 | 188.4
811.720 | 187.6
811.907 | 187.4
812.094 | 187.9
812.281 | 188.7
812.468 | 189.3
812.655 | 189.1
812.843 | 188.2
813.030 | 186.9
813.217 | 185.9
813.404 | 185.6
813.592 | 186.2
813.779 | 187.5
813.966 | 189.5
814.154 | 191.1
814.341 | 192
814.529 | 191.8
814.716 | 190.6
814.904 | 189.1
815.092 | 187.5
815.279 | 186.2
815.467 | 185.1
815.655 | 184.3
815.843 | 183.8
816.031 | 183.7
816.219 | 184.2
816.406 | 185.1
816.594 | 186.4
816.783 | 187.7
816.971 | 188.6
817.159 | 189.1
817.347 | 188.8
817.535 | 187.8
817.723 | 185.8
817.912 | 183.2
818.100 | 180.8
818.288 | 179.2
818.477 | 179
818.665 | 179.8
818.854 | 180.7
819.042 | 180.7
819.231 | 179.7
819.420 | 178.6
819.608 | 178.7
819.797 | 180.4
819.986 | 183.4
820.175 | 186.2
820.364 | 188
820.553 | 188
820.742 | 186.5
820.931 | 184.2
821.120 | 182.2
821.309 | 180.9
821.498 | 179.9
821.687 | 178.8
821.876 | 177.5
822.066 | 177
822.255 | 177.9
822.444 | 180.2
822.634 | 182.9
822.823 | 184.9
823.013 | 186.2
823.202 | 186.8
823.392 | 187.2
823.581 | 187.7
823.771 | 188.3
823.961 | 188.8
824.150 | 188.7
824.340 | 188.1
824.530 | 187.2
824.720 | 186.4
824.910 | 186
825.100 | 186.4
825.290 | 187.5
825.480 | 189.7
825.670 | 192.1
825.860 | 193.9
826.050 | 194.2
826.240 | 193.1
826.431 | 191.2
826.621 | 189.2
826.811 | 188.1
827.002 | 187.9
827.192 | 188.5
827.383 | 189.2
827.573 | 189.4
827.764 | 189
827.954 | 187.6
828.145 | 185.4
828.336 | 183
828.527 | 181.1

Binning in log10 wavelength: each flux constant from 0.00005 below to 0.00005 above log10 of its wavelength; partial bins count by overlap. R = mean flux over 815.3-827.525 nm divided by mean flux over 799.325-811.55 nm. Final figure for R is 0.98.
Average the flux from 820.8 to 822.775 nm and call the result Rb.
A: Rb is 180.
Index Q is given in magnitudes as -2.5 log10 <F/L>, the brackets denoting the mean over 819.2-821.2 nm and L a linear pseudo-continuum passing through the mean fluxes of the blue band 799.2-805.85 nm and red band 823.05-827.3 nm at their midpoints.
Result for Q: 0.03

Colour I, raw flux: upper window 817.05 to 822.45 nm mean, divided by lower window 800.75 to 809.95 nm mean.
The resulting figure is 1.0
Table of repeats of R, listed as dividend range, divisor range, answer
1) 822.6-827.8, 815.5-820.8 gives 1.03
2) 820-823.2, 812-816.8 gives 0.98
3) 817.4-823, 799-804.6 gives 0.96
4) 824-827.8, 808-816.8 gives 1.01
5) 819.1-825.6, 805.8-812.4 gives 0.98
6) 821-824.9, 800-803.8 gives 0.96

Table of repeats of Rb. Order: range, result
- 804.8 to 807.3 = 187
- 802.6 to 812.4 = 188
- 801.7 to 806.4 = 188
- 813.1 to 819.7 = 185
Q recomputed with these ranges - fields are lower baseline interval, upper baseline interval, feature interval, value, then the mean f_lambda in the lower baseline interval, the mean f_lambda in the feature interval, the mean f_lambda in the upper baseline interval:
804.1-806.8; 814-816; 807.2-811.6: -0.01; 186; 189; 188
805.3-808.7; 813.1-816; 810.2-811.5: 0.00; 187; 187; 188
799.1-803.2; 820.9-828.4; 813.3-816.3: 0.00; 190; 187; 186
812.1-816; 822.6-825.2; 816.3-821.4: 0.02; 188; 184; 187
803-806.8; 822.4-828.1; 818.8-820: 0.05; 188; 180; 188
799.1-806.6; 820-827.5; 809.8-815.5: 0.00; 189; 188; 186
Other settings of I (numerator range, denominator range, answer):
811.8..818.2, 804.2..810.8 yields 1.00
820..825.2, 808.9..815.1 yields 0.98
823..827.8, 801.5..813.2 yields 1.00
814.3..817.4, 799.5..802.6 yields 0.99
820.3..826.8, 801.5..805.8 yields 0.98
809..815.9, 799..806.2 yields 0.99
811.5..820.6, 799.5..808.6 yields 0.98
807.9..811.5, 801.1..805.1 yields 1.00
